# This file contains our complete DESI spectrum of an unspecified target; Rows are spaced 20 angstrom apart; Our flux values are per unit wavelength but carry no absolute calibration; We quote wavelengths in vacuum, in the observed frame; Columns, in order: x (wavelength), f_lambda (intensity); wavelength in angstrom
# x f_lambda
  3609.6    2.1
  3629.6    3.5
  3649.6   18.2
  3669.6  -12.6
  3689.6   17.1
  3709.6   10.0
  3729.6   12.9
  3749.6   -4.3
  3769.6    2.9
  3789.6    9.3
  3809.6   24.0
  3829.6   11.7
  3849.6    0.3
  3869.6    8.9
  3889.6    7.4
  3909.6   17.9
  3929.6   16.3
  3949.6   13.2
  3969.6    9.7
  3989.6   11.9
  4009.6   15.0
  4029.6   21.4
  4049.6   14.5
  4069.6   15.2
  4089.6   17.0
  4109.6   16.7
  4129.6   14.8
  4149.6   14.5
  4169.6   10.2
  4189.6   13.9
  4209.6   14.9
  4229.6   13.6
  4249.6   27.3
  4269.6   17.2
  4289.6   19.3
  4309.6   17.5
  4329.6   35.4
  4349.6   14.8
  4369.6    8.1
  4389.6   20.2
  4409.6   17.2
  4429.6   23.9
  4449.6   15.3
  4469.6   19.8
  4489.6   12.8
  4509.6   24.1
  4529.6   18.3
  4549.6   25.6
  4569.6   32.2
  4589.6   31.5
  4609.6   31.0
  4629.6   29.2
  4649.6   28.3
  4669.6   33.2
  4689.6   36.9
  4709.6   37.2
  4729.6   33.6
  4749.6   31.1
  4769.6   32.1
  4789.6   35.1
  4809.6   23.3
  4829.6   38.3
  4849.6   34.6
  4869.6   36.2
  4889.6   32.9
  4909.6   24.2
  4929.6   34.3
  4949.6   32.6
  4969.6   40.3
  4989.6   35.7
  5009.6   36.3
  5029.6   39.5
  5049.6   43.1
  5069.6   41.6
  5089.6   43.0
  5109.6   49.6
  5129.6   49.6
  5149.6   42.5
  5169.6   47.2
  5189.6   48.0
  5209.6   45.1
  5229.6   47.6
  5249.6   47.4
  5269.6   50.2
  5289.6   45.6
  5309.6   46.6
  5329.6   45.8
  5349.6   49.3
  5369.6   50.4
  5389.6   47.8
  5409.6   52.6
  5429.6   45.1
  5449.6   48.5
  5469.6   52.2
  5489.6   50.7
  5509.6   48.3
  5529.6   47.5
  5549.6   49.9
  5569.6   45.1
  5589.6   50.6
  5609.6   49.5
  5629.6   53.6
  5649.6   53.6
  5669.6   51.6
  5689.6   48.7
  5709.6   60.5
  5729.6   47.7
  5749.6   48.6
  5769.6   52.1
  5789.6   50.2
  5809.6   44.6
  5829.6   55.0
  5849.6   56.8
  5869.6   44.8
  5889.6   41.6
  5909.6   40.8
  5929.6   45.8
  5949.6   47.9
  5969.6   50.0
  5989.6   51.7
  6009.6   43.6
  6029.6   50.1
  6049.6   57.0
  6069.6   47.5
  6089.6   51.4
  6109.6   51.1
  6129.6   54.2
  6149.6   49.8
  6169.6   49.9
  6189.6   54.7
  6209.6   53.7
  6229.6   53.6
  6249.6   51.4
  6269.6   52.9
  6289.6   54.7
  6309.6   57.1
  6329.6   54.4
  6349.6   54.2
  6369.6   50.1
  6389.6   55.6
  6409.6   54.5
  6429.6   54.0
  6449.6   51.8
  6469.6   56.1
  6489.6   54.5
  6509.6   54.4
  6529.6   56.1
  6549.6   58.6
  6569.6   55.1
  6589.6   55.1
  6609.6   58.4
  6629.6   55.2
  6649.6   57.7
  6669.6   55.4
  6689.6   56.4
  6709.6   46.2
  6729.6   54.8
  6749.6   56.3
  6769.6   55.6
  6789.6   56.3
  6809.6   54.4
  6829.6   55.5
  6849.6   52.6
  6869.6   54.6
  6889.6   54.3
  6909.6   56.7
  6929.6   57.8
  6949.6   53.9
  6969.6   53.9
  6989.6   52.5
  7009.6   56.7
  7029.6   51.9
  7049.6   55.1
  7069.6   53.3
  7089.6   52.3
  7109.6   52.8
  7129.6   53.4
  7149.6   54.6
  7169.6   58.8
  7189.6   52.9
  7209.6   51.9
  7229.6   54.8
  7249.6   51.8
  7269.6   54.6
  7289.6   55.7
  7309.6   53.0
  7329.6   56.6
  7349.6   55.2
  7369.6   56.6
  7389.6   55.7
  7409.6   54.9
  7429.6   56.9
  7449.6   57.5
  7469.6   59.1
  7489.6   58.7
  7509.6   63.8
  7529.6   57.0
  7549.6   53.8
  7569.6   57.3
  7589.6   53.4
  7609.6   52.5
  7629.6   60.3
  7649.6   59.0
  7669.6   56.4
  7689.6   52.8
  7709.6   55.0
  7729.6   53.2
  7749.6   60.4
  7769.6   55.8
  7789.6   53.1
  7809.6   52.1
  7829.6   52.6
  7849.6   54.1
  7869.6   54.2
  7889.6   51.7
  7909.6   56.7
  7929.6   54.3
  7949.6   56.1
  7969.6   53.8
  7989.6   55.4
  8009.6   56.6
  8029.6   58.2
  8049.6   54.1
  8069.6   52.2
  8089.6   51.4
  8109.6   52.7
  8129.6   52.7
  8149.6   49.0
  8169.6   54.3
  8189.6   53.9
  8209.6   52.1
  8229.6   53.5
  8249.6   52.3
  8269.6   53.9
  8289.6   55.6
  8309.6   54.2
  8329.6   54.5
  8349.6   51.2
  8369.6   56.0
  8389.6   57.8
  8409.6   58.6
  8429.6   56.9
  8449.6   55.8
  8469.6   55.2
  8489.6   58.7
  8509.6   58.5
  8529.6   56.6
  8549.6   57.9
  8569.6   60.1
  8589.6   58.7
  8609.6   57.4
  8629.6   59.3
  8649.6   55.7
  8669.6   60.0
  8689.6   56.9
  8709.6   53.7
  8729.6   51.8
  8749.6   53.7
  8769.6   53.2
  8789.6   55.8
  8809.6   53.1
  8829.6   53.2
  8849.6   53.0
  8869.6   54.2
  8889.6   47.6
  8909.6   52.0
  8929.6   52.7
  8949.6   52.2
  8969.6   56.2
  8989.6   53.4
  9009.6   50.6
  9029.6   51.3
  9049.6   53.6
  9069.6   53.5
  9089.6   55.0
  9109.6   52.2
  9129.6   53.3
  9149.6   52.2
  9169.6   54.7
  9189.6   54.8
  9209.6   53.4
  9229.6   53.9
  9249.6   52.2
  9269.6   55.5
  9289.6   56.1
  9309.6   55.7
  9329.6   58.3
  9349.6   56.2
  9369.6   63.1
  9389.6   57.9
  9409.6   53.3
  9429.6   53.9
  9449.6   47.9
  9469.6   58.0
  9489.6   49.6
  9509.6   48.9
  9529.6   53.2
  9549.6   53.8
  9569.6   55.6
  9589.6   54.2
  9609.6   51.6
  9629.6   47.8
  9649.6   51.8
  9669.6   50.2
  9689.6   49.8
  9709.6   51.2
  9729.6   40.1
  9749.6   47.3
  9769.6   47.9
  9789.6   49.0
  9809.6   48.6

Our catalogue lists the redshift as 0.139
